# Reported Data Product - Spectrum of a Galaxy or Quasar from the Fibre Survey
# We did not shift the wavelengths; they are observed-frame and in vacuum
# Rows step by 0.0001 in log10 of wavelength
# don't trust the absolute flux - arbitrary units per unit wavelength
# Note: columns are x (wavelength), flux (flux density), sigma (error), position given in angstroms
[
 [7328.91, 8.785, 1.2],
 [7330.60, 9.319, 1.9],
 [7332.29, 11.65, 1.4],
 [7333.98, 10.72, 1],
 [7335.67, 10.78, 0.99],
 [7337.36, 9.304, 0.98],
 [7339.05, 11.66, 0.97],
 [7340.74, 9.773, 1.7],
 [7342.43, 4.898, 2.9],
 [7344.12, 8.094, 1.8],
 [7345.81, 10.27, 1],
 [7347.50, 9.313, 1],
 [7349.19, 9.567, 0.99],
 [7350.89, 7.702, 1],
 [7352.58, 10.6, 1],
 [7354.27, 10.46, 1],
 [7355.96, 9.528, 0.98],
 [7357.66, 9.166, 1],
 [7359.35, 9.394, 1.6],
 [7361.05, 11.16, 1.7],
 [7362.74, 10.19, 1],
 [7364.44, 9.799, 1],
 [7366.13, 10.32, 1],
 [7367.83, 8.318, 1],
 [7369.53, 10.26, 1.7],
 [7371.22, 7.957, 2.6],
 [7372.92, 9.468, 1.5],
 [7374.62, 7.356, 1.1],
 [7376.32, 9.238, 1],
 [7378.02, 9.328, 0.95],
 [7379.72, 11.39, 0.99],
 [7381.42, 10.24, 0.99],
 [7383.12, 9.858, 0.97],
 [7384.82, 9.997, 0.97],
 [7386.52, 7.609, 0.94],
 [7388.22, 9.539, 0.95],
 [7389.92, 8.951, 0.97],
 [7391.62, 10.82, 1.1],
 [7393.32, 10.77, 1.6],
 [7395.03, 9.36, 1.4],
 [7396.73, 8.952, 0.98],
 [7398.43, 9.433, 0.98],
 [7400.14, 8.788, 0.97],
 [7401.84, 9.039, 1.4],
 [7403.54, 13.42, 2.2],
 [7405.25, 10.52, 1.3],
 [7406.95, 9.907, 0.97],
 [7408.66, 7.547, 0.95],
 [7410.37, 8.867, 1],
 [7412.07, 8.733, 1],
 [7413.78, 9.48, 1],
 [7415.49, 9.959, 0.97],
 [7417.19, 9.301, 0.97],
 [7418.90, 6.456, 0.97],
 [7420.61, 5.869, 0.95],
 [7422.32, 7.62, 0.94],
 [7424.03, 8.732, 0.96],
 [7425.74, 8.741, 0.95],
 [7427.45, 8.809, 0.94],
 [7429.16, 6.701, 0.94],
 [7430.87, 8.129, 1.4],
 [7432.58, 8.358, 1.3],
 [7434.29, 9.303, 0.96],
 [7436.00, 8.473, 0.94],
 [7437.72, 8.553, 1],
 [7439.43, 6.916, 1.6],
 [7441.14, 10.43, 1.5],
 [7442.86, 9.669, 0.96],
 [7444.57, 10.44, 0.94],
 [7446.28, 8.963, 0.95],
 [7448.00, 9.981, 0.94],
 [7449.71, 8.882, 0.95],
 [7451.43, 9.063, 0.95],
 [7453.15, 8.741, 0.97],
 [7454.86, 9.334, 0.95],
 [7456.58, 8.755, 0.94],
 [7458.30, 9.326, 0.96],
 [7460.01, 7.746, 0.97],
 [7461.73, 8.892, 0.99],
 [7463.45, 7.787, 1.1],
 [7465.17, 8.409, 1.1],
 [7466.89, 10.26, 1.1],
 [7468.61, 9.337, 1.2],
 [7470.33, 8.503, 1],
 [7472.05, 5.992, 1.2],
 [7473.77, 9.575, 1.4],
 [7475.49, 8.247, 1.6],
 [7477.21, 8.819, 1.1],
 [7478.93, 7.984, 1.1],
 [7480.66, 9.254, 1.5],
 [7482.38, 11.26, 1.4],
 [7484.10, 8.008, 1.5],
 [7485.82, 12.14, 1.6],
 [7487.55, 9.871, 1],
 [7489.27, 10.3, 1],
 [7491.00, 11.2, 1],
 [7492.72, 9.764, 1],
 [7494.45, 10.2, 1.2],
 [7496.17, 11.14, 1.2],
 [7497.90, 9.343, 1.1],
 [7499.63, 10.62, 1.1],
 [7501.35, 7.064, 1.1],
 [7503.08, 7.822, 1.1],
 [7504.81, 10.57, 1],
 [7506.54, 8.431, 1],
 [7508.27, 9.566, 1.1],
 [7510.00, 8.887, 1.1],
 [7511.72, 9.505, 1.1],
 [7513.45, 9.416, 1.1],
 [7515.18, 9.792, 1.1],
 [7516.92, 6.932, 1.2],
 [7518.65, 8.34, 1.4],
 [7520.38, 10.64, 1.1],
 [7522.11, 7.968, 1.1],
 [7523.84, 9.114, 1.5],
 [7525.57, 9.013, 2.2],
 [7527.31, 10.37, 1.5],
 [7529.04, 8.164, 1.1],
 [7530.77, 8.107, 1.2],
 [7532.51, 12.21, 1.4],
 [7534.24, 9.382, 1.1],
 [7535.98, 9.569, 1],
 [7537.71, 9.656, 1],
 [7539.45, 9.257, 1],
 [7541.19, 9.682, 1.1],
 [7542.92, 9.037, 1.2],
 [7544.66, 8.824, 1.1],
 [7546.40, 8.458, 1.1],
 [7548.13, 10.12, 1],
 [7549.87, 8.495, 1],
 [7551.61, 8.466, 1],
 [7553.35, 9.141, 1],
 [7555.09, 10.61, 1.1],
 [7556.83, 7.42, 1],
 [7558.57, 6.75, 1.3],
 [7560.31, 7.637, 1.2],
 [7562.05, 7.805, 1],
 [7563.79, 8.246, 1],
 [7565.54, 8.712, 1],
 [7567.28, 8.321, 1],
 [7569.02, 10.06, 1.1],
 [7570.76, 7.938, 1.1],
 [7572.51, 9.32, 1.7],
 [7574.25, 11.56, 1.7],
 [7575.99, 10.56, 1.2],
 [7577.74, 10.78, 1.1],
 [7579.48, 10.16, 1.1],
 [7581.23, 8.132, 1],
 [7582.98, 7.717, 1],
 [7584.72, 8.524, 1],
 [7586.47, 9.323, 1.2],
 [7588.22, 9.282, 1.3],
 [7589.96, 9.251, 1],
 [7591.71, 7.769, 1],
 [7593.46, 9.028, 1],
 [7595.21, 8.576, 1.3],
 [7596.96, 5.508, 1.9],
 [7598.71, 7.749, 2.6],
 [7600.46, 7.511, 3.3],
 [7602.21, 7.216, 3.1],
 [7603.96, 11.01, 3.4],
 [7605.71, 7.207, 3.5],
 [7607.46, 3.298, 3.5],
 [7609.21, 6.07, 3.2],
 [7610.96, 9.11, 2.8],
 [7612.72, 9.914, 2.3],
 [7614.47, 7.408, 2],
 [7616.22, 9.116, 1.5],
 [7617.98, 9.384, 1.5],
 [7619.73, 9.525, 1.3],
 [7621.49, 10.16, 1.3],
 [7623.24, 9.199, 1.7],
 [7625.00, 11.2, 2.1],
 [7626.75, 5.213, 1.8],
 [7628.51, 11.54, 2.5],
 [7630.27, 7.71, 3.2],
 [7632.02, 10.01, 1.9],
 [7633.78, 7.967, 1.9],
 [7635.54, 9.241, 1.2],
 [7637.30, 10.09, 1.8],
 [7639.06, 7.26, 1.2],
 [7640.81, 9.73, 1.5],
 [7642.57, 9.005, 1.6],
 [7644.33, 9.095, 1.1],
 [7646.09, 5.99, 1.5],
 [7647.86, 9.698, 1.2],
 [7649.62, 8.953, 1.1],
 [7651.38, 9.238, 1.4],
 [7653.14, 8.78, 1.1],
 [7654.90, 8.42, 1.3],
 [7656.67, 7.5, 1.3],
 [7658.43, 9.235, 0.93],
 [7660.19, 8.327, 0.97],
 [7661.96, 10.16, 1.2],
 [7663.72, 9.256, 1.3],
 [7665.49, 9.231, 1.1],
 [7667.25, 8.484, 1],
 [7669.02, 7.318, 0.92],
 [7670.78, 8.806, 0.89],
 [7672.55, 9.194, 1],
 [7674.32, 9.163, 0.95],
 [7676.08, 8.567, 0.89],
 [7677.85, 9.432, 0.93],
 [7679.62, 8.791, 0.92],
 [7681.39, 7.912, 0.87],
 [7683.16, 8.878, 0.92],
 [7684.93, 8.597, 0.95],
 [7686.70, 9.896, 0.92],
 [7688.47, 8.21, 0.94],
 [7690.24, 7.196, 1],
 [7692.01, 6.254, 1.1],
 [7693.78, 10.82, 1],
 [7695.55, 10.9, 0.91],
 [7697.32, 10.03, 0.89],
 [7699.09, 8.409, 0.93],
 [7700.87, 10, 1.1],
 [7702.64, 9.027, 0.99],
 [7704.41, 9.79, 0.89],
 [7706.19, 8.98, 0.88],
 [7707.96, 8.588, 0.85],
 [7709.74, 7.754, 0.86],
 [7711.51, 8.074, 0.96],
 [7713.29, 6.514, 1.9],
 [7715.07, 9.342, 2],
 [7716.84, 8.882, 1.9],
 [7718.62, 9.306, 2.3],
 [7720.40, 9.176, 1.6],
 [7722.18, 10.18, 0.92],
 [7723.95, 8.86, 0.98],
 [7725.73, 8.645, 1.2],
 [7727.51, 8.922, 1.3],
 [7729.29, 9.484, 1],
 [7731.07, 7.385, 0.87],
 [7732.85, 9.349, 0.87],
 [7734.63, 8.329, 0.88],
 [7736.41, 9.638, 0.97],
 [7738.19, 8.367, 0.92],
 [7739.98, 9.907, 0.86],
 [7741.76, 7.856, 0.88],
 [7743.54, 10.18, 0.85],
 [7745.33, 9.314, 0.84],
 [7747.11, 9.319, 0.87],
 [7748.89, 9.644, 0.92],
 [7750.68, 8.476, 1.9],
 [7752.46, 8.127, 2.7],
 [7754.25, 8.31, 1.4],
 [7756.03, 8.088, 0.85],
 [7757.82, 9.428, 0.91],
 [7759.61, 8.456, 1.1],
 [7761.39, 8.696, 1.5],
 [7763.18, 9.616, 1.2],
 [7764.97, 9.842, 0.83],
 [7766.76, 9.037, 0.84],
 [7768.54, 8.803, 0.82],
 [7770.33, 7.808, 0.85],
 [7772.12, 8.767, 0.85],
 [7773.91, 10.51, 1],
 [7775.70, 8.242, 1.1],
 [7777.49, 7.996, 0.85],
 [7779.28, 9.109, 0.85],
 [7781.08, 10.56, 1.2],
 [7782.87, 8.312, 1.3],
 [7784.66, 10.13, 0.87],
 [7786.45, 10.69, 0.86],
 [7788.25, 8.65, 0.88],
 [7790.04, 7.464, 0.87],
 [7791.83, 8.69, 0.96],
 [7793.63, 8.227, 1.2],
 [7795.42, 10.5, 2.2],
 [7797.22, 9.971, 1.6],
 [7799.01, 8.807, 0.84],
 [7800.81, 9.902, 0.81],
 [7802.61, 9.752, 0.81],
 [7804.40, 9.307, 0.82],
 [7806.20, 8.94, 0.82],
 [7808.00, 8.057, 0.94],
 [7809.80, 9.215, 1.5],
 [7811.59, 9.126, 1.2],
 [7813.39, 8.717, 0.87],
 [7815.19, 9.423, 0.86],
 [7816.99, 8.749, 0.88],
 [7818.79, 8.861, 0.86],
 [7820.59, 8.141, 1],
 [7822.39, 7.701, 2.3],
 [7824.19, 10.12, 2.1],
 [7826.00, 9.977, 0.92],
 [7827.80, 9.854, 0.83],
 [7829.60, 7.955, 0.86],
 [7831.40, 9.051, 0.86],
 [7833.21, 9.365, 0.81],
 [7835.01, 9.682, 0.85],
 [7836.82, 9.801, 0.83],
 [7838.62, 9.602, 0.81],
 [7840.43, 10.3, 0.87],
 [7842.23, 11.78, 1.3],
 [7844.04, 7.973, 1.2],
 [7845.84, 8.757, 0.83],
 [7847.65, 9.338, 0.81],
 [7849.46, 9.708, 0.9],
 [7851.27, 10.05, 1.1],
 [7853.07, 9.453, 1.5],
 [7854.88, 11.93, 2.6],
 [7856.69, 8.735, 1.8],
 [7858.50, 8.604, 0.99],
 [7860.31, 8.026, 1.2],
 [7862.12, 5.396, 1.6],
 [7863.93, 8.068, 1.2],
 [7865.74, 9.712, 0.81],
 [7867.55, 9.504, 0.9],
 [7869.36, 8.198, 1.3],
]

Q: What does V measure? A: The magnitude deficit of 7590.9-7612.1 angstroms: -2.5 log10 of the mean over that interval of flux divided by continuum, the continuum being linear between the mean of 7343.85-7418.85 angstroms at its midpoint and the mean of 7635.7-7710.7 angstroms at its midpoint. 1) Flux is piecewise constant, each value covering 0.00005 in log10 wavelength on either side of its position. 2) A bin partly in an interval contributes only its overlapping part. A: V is 0.194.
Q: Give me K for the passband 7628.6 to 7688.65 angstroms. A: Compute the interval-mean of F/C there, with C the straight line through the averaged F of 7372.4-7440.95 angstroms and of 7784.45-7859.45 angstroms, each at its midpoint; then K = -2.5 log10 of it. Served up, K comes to 0.05 mag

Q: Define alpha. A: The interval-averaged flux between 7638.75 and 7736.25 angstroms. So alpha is 8.8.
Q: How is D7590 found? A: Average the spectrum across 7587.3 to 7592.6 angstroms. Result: 8.77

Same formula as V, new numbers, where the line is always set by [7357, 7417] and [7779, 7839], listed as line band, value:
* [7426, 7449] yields 0.08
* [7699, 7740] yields 0.05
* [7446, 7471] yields 0.07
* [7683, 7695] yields 0.08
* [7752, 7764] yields 0.07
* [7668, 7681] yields 0.07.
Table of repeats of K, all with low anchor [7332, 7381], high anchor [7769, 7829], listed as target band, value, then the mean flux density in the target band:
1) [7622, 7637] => 0.022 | 9.08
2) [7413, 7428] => 0.144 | 8.31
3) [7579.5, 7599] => 0.118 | 8.35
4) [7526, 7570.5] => 0.046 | 8.96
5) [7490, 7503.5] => -0.034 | 9.71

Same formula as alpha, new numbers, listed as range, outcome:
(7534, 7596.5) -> 8.96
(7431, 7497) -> 9.2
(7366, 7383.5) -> 9.38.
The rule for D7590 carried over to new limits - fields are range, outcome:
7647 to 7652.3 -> 9.3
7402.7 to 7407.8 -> 11.3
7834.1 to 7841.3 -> 9.84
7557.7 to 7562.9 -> 7.4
